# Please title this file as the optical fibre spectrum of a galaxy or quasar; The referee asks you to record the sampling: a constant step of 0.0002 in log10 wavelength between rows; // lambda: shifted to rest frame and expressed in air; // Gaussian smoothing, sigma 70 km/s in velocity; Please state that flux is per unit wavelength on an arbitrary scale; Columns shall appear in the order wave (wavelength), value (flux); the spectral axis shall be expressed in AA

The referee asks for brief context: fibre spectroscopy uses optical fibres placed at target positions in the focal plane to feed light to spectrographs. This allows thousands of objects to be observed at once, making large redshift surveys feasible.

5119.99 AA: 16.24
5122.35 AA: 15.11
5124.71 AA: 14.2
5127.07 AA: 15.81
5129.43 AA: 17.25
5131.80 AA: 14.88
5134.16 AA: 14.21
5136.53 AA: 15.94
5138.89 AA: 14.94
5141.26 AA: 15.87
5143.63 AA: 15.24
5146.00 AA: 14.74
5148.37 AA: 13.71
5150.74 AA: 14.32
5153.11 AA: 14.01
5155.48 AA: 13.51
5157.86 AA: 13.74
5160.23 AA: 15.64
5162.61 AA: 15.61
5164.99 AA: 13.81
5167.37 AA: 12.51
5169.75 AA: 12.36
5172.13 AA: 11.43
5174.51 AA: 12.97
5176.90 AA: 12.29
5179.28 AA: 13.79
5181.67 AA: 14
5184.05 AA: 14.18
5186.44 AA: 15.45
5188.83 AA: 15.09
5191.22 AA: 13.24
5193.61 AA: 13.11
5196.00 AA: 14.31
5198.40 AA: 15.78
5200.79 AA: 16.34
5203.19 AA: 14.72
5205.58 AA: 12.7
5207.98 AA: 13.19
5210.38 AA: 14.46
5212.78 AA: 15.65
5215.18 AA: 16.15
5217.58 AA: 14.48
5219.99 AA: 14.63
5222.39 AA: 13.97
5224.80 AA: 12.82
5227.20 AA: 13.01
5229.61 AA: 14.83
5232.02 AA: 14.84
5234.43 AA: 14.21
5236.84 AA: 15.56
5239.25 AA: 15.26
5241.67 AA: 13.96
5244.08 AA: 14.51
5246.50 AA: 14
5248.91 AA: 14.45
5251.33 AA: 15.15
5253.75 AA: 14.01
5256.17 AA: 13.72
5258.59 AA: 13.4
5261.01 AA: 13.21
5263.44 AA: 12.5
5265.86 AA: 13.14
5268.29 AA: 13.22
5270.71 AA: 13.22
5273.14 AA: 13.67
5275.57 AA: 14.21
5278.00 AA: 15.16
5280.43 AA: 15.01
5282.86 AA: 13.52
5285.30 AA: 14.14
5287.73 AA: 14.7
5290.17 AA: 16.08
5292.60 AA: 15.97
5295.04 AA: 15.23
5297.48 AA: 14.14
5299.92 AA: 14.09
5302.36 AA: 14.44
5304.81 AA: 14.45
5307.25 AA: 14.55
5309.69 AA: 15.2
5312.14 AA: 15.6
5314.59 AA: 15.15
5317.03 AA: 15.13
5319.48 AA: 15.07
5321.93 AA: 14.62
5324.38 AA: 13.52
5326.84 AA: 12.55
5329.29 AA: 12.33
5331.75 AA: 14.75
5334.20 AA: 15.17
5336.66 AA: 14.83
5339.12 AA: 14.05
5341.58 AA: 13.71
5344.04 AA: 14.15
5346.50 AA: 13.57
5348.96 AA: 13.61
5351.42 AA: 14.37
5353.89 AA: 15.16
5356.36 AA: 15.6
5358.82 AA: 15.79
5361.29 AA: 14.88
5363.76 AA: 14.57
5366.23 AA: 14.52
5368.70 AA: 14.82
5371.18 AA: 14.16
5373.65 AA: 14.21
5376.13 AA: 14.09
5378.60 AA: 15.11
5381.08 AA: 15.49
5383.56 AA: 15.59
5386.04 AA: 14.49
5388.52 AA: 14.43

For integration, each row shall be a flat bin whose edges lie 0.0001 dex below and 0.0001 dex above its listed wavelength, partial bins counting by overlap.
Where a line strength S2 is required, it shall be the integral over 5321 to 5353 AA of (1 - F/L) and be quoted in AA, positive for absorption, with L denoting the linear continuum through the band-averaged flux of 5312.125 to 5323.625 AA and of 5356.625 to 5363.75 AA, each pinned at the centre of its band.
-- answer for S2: 2.5 AA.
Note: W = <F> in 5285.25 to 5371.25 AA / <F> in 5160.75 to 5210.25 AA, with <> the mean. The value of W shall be 1.05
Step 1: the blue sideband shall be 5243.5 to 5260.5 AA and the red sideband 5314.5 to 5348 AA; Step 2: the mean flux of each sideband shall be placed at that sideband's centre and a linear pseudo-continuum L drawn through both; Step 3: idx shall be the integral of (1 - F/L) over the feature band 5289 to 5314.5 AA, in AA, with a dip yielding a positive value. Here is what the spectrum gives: -1.5 AA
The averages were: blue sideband 14.1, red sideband 14.2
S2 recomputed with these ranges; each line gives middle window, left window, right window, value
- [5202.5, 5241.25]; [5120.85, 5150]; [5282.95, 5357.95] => 1.2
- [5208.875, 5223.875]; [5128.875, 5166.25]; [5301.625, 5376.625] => -0.1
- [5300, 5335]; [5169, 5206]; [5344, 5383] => 0.0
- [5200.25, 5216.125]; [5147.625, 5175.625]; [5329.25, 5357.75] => -1.0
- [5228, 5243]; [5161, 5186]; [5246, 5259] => -0.8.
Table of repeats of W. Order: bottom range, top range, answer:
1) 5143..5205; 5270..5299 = 1.04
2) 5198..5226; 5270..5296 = 1.01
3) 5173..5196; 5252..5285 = 1.00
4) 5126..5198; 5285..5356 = 1.02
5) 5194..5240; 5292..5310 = 1.01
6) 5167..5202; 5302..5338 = 1.05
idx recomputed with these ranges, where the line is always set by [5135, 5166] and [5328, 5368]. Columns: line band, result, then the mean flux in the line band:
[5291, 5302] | -0.27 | 14.9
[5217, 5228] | 0.63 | 13.8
